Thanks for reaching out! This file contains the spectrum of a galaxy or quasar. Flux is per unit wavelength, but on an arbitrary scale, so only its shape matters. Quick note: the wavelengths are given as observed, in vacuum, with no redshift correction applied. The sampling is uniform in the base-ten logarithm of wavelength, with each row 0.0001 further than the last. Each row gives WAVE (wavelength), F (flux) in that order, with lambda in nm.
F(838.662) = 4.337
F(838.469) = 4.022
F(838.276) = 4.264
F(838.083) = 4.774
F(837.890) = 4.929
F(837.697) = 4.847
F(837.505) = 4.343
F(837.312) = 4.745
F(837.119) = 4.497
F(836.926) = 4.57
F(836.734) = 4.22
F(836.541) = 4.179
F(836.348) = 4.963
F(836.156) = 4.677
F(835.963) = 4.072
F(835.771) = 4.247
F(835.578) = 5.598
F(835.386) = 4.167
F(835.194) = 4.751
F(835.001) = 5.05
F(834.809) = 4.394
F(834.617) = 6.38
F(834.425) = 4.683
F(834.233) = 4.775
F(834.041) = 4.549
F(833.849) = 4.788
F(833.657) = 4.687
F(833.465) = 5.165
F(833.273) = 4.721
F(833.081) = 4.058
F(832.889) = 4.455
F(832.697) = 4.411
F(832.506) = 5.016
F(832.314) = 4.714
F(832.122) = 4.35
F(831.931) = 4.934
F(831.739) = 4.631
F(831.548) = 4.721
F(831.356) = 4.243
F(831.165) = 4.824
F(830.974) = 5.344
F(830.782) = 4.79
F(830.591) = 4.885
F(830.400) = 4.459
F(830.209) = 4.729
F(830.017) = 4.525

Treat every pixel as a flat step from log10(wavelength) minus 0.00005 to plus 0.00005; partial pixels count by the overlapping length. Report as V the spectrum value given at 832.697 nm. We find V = 4.411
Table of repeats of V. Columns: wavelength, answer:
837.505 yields 4.343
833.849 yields 4.788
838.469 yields 4.022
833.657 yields 4.687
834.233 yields 4.775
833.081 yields 4.058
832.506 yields 5.016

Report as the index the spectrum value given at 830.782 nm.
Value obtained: 4.79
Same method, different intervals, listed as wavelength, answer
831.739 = 4.631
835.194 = 4.751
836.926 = 4.57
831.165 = 4.824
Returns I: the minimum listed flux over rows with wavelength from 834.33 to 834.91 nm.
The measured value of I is 4.394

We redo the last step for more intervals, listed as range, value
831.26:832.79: 4.243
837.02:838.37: 4.264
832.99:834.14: 4.058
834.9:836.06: 4.072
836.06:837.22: 4.179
